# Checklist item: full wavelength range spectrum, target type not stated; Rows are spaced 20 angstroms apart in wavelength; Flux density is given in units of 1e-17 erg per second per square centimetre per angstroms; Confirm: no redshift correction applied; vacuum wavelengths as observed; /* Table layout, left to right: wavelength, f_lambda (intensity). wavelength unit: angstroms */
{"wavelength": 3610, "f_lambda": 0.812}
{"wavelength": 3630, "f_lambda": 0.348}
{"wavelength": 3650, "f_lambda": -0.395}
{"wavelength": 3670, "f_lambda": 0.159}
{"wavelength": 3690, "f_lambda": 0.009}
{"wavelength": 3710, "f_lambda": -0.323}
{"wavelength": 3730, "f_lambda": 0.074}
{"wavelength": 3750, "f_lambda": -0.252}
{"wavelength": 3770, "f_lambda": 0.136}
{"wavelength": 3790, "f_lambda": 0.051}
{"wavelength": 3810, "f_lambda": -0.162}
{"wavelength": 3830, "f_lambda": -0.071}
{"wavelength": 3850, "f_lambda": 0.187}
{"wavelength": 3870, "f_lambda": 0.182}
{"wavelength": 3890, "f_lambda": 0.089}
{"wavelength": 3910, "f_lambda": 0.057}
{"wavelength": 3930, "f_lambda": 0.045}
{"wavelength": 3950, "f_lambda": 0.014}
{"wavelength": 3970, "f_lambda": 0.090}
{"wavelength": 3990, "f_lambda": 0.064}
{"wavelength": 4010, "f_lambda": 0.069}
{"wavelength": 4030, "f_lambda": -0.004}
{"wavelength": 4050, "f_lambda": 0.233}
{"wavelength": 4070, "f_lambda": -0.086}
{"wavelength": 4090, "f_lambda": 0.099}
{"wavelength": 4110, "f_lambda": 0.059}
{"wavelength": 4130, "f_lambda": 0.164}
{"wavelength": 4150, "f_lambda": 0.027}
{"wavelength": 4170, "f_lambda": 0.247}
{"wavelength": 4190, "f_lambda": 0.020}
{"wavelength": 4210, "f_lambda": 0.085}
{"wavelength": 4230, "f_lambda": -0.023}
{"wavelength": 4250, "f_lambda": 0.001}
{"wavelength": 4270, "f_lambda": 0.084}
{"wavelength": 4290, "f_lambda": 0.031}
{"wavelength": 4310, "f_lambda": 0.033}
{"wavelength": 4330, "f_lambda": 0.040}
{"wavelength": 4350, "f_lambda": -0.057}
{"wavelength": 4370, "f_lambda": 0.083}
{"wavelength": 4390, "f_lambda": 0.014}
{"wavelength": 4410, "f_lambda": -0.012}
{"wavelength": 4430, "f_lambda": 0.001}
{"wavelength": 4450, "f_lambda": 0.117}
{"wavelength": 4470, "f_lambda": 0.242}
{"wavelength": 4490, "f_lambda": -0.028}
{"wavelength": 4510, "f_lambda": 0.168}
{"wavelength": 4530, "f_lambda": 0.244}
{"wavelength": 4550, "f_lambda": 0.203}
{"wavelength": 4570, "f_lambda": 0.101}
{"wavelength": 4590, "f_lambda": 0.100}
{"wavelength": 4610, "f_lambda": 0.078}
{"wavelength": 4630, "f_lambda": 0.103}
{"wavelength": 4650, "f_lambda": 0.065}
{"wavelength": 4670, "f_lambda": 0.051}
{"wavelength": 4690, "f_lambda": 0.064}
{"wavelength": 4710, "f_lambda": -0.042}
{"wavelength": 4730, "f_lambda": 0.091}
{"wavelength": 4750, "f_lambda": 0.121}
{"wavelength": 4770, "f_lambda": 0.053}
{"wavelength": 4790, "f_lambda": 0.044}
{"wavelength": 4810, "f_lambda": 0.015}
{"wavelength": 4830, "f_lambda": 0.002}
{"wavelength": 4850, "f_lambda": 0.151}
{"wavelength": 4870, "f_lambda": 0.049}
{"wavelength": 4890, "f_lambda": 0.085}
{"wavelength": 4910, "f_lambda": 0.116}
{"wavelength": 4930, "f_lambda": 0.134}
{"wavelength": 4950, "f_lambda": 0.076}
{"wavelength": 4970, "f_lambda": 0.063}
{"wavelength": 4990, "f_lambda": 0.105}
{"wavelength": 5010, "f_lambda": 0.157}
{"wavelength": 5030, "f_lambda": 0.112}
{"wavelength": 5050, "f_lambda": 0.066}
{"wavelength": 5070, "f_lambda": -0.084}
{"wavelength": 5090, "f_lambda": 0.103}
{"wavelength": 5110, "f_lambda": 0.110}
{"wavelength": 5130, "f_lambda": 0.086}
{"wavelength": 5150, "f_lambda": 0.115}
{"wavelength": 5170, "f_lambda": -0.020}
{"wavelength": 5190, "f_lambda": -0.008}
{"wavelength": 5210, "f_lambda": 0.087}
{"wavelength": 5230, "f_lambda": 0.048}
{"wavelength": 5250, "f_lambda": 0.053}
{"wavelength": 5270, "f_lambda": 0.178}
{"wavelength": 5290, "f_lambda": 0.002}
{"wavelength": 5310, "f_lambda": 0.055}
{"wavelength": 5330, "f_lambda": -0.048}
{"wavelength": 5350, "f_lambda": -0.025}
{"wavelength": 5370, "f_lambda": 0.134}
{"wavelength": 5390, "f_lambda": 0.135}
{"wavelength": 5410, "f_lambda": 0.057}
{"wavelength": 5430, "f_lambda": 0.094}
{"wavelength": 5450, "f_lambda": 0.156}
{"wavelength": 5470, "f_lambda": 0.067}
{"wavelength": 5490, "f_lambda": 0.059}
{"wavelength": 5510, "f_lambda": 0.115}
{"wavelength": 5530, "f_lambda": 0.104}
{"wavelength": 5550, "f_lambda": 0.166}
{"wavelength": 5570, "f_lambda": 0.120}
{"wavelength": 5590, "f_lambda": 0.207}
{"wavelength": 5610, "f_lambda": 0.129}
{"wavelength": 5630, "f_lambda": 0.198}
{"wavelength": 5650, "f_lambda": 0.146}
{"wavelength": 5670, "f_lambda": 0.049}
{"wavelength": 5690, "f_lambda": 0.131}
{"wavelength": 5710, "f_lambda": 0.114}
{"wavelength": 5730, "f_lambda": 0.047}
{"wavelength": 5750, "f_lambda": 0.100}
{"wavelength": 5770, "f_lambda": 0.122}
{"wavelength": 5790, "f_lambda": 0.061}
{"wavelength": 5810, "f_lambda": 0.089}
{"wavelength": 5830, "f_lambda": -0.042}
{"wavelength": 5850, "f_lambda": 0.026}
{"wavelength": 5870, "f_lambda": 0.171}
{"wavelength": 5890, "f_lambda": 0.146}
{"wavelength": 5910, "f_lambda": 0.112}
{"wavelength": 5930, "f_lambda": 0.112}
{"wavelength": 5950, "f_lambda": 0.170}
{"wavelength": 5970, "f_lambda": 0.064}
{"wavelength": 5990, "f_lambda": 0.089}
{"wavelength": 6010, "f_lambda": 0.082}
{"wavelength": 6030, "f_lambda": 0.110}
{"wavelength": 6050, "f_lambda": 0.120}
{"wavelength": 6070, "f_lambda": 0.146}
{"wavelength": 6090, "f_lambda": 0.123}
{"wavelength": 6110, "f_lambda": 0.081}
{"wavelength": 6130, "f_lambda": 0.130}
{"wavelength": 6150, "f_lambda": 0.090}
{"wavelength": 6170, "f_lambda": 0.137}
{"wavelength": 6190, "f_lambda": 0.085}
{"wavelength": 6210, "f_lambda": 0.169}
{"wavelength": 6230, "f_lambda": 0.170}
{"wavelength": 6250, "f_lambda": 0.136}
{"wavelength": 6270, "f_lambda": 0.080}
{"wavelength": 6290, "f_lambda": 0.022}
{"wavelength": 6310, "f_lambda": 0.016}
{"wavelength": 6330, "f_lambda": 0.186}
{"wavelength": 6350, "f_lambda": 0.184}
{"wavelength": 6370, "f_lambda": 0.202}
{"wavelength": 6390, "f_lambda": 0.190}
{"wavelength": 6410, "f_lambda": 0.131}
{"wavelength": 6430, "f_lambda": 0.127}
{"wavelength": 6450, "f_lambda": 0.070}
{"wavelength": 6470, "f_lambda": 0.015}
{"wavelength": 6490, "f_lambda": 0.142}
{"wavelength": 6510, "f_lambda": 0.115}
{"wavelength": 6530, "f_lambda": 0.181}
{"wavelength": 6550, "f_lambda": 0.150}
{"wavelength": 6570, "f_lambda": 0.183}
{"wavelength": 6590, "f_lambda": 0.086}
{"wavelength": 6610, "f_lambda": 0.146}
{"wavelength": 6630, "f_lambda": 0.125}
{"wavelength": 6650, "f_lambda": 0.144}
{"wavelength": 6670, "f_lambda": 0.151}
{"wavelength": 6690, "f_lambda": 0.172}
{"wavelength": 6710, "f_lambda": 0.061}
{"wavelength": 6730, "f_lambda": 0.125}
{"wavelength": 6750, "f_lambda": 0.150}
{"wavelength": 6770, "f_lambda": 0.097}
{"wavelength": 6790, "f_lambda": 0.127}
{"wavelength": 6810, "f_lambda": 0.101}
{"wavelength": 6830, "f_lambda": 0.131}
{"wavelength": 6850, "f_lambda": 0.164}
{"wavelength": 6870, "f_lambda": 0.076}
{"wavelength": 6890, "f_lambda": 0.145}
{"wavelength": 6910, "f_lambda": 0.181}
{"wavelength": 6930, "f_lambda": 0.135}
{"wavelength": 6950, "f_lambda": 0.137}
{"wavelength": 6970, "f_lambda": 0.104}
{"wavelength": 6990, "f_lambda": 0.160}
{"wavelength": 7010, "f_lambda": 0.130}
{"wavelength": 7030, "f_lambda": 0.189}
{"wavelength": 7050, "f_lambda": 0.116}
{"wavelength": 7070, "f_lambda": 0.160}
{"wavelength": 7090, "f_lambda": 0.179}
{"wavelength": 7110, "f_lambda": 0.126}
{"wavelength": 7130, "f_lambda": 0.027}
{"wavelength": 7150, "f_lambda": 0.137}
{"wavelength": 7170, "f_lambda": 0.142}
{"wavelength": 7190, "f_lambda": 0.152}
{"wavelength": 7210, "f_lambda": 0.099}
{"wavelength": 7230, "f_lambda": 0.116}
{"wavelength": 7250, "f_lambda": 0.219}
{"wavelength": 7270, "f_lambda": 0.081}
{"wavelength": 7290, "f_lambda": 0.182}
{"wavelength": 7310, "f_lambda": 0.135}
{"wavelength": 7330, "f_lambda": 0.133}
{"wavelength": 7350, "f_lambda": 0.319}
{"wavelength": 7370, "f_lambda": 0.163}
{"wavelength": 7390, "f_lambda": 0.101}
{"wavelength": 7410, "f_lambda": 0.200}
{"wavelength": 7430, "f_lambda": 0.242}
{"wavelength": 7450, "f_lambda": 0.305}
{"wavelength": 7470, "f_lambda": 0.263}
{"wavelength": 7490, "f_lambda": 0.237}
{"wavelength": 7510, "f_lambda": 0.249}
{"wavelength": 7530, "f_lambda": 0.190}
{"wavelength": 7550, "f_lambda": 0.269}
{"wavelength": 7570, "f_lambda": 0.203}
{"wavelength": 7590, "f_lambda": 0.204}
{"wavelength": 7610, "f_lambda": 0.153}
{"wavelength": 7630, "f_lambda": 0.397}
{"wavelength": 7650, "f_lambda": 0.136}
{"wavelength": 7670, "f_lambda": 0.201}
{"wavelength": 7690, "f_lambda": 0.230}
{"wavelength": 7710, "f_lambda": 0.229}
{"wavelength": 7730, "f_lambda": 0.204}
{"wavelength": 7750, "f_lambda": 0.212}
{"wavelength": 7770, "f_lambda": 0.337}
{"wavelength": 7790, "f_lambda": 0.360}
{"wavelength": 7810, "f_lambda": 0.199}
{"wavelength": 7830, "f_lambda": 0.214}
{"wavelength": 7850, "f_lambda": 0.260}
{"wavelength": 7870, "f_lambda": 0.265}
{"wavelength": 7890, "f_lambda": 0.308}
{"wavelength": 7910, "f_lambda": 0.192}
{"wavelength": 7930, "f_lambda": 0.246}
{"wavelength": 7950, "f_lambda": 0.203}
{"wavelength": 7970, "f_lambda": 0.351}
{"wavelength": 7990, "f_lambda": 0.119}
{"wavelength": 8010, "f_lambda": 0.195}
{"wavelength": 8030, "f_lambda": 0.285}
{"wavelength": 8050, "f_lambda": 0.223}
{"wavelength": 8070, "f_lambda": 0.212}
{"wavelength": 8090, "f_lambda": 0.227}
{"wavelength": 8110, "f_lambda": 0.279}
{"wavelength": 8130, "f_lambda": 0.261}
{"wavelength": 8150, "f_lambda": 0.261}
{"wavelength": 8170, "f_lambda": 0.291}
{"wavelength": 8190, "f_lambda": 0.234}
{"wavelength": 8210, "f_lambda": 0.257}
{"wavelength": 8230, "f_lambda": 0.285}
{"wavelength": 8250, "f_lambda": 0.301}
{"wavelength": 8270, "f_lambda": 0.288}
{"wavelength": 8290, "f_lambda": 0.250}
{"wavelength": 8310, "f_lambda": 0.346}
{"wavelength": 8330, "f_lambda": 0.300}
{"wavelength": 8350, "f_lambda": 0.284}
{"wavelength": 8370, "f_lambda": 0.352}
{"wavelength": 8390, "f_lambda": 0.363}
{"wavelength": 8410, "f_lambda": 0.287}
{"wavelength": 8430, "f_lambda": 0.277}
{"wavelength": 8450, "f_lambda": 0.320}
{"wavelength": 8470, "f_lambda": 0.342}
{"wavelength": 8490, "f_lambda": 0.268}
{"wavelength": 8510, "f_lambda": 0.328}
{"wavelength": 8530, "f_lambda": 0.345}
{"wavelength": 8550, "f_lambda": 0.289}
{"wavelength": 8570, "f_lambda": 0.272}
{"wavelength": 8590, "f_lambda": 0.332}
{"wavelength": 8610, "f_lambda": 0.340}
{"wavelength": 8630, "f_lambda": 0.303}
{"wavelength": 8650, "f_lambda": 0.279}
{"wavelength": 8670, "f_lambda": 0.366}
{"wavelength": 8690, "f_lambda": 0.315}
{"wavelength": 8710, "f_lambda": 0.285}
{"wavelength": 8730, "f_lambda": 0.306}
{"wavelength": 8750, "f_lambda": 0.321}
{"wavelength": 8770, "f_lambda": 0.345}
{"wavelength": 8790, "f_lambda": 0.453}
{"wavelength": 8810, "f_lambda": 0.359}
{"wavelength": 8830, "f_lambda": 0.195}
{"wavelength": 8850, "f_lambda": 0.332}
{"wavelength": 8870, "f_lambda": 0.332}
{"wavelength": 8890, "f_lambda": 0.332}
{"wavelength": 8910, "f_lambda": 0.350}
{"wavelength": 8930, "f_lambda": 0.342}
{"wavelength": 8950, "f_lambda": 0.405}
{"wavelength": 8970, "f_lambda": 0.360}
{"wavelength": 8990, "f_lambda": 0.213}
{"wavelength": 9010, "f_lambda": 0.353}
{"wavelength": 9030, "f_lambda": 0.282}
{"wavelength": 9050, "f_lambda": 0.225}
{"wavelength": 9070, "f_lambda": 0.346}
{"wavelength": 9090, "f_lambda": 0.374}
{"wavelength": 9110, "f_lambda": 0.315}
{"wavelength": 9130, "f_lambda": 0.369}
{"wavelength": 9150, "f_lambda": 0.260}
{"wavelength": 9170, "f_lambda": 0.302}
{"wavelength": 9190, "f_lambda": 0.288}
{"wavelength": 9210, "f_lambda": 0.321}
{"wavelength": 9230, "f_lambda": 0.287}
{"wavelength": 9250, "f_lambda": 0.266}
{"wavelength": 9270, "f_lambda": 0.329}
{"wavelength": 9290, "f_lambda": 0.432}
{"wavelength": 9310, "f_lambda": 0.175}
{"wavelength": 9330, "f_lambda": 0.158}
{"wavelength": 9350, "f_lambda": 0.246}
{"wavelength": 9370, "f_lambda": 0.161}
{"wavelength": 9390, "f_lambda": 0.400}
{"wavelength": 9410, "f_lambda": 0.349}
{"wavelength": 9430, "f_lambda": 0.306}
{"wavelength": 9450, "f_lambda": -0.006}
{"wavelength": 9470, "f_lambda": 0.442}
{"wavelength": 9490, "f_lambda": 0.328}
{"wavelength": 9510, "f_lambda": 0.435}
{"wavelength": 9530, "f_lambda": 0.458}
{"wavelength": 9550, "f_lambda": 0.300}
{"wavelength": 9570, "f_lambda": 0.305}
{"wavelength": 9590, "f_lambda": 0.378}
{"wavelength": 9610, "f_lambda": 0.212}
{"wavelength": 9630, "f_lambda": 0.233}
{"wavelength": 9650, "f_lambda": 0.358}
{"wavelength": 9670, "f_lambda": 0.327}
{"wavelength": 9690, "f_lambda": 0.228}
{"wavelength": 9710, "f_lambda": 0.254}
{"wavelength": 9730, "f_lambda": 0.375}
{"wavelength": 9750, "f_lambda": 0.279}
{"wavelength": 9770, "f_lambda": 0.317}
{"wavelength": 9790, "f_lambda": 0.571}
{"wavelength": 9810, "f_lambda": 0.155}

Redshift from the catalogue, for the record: 0.86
